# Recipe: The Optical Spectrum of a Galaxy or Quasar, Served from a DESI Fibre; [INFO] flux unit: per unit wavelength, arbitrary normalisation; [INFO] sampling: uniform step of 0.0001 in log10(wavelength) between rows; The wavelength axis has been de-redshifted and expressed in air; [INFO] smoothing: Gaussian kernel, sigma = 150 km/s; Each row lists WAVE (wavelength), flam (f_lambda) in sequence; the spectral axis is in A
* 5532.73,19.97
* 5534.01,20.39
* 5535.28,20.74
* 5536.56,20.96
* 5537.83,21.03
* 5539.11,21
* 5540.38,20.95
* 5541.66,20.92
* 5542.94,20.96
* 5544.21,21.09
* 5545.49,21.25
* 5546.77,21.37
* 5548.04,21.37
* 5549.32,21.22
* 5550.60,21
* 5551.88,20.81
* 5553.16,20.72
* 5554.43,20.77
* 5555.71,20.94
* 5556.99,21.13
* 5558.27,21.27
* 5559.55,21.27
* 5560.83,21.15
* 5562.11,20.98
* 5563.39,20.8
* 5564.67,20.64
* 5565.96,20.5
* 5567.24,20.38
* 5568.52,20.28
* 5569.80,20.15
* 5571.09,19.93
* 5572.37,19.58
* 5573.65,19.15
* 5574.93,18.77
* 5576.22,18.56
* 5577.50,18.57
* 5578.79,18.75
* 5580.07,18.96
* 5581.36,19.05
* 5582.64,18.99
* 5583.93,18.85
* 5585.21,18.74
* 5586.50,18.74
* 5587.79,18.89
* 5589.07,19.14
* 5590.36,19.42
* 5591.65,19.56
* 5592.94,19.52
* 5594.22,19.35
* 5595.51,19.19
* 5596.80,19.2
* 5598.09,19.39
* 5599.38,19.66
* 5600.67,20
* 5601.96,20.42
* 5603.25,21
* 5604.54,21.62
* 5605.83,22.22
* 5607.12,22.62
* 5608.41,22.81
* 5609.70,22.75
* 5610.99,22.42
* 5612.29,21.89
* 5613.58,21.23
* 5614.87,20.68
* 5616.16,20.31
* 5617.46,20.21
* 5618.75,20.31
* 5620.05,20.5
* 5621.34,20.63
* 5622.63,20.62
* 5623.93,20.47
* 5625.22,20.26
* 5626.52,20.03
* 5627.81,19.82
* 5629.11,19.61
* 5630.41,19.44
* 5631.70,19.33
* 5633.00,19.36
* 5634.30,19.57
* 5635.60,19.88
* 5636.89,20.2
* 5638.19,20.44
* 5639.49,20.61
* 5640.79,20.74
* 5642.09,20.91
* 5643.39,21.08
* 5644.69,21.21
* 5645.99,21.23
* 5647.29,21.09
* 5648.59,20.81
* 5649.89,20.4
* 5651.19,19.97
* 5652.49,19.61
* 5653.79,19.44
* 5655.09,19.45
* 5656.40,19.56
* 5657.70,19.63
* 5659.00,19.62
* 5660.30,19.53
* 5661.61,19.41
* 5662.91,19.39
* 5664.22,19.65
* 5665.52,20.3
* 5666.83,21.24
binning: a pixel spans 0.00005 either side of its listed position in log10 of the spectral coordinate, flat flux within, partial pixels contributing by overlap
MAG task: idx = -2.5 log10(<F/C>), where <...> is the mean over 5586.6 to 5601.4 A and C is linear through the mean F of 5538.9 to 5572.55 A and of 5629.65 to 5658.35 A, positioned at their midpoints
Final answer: 0.06 mag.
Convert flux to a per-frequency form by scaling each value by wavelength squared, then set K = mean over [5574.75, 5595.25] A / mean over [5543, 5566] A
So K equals 0.91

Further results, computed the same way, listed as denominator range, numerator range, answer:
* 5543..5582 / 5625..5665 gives 1.01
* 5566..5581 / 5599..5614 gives 1.13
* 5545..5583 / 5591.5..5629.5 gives 1.03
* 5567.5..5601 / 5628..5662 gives 1.07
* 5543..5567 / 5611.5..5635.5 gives 0.99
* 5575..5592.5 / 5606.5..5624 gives 1.14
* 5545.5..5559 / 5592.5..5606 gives 0.97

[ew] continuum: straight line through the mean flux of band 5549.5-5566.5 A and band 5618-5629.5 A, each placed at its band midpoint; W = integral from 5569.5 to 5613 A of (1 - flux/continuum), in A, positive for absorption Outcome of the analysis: 1.4 A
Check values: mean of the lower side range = 20.9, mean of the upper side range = 20.3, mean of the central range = 19.9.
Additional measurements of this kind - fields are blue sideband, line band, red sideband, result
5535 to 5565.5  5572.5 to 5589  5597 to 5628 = 1.6 A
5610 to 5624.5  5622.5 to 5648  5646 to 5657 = 0.2 A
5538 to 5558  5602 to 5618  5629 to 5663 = -0.9 A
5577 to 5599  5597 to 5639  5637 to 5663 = -2.1 A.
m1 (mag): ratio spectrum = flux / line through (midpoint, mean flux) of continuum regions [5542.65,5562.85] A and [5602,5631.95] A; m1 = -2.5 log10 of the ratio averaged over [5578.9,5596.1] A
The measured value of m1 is 0.103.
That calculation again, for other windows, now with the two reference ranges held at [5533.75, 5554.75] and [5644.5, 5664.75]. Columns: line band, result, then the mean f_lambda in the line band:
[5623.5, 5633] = 0.02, 19.8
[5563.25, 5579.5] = 0.06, 19.7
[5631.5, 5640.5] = 0.01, 20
